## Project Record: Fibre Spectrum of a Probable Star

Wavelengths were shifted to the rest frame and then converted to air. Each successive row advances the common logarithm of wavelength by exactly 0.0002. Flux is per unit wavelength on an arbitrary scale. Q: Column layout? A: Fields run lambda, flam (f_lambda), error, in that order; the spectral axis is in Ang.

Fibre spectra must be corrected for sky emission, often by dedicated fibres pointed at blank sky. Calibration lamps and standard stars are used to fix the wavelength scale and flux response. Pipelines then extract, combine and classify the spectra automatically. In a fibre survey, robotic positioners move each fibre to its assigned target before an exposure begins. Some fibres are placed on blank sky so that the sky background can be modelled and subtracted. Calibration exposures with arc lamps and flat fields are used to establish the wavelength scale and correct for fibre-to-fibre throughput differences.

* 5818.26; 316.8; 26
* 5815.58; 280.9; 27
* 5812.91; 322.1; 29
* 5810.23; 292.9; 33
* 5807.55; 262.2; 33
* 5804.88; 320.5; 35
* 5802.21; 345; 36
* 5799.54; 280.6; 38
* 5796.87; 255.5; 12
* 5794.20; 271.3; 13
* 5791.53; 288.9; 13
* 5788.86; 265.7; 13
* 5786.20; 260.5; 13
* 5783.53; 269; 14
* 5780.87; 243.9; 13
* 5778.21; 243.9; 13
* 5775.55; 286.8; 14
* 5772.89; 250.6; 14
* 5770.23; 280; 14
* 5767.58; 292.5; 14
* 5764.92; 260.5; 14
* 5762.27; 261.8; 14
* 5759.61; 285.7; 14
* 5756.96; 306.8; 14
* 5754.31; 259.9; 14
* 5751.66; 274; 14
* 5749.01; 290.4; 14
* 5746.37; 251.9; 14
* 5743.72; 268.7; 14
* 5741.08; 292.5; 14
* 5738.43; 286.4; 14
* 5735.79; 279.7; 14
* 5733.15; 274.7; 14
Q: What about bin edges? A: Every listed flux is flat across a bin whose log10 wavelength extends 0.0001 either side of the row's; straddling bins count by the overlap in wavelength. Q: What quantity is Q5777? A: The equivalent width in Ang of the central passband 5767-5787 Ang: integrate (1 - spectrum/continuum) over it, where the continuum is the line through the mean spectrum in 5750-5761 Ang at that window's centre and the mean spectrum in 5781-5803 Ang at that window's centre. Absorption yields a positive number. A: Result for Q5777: 0.95 Ang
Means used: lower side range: 282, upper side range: 276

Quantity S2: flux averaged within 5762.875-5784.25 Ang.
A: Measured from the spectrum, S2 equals 266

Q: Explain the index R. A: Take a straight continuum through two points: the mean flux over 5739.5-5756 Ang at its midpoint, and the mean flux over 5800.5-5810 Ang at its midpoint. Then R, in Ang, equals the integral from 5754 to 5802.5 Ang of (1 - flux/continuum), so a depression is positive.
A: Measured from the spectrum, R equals 3.0 Ang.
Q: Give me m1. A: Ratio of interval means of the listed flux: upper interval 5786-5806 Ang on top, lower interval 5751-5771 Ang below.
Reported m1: 1.0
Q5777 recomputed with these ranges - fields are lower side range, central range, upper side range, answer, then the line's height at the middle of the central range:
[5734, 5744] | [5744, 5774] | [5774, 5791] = 0.0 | 274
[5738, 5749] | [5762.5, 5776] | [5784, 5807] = 0.4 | 280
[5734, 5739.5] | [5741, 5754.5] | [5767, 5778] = 0.4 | 280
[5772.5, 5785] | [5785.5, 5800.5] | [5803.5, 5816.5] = 0.3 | 276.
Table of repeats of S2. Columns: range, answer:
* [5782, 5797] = 269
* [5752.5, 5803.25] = 274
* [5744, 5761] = 277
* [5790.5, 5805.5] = 292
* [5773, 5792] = 264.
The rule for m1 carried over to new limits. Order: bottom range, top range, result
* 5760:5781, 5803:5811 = 1.11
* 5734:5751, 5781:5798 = 0.96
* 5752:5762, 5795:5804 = 1.05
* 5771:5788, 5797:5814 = 1.15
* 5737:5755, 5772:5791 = 0.95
